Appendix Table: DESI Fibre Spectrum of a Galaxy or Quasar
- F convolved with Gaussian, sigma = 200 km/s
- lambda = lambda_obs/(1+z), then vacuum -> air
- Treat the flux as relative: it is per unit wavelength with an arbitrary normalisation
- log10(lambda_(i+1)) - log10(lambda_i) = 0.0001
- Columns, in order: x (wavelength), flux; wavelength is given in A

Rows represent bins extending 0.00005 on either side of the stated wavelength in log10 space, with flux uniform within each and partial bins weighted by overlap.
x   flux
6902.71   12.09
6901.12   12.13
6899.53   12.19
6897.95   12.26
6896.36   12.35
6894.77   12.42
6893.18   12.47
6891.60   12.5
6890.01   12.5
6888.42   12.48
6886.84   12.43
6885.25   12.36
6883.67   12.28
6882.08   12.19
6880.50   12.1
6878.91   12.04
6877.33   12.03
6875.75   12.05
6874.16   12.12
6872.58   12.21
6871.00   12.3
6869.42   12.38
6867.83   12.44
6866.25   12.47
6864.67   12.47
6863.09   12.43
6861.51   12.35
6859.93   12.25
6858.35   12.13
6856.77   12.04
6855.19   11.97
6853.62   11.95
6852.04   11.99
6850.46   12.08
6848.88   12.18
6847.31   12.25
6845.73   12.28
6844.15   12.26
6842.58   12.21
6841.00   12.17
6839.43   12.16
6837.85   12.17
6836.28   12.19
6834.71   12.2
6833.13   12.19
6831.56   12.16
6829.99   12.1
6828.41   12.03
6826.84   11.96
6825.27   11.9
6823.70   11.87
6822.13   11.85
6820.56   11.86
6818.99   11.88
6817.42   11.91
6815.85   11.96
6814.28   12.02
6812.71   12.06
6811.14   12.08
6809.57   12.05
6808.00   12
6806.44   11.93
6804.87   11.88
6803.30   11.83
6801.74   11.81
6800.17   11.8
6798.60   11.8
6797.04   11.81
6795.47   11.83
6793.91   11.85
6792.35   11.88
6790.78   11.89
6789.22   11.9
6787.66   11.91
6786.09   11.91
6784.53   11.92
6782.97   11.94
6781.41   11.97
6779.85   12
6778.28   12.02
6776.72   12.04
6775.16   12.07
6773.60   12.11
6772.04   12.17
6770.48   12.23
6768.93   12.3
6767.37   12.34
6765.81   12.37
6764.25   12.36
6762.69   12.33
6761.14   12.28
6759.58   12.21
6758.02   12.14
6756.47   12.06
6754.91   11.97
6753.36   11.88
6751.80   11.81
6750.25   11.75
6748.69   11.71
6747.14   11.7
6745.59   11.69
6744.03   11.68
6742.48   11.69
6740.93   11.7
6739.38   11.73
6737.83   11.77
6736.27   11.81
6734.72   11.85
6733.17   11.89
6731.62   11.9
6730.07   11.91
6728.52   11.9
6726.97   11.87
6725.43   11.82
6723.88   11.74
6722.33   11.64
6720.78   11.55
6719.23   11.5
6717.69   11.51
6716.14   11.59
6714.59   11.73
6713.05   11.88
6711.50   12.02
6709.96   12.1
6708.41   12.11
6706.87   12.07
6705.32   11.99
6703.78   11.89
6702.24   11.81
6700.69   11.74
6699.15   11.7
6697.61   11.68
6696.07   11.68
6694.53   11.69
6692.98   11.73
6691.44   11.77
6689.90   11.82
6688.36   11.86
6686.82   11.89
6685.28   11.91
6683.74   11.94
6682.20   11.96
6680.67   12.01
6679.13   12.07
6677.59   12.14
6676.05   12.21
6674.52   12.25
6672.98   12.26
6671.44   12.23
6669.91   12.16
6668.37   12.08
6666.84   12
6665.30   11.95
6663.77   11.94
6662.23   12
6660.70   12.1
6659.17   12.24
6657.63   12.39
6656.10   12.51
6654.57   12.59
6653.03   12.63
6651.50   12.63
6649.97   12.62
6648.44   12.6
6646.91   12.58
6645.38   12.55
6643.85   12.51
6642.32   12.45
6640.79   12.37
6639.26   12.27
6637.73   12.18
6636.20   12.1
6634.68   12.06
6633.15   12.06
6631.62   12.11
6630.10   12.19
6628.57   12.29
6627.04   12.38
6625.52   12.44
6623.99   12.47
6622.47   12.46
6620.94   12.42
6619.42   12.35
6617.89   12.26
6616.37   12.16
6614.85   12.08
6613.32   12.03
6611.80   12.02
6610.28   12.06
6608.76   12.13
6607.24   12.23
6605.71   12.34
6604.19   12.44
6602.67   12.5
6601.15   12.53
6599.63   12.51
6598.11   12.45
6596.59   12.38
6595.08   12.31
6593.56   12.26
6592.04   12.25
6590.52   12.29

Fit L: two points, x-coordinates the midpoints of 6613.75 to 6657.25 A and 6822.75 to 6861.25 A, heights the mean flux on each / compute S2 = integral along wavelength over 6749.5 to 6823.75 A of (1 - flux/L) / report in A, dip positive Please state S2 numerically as 1.1 A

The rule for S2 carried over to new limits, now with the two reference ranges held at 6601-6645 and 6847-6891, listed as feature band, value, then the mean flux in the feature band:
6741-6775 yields 0.6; 12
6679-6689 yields 0.3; 11.9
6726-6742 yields 0.6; 11.8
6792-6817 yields 0.7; 11.9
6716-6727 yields 0.6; 11.6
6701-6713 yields 0.3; 12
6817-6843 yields 0.4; 12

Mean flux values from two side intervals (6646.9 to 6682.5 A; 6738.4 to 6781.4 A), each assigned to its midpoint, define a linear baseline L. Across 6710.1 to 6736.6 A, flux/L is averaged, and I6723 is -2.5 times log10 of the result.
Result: 0.03 mag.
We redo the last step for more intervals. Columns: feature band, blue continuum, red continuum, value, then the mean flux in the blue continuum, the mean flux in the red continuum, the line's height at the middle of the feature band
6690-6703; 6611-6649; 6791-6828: 0.04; 12.3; 11.9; 12.2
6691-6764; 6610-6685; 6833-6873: 0.04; 12.3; 12.2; 12.2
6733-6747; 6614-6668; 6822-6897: 0.05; 12.3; 12.2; 12.3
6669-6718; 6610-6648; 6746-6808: 0.02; 12.3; 12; 12.2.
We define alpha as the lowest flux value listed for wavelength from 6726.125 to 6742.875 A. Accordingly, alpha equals 11.69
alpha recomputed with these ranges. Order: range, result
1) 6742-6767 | 11.68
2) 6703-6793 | 11.5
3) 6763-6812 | 11.8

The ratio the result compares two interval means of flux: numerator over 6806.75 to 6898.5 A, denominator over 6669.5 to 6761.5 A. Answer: 1.0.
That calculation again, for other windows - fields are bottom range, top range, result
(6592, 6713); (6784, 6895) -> 0.99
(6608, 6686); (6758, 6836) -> 0.98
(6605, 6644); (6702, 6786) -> 0.97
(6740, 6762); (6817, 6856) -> 1.02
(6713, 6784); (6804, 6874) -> 1.02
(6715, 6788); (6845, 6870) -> 1.03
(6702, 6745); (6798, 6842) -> 1.02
